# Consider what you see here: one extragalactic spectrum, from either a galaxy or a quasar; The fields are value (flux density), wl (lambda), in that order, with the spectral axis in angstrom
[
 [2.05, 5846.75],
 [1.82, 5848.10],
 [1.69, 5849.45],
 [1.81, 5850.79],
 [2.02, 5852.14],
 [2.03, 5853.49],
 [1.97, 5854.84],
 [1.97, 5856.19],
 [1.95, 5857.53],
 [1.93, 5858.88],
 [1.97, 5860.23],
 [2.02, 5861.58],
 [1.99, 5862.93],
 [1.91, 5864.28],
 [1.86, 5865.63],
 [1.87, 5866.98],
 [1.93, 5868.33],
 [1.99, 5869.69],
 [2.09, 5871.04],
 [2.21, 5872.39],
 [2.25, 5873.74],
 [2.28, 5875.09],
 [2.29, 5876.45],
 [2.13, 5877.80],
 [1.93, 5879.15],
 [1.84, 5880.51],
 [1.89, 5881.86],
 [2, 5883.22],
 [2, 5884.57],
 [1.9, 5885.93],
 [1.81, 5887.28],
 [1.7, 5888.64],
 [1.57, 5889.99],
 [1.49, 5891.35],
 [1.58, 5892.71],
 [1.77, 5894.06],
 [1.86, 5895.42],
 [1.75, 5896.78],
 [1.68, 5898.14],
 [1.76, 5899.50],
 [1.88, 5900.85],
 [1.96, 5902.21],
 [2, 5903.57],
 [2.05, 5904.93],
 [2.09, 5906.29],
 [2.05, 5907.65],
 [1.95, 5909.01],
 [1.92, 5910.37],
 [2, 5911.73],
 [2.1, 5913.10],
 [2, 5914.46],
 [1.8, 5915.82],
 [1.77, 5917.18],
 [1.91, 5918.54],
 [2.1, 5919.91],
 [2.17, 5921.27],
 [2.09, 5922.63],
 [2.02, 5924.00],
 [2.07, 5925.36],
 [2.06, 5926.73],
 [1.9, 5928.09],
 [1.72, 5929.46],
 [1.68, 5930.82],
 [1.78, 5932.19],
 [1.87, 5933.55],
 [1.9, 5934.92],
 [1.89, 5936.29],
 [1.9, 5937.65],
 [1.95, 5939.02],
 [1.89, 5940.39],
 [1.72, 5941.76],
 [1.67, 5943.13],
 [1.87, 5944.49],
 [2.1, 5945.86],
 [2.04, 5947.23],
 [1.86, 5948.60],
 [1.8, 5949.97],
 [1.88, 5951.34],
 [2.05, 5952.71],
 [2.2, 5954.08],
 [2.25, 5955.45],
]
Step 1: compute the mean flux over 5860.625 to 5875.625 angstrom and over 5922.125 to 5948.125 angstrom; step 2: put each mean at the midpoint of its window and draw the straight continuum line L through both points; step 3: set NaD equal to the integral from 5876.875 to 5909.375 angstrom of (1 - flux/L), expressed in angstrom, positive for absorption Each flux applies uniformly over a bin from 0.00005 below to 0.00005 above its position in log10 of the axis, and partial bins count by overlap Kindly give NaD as 2.0 angstrom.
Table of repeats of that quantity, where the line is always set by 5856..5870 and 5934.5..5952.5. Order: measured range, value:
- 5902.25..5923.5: -1.0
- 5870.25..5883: -1.1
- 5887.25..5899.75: 1.5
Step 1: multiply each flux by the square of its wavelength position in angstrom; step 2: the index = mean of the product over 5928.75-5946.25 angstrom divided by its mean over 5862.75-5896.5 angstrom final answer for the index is 0.98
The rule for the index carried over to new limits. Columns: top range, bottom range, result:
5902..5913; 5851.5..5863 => 1.03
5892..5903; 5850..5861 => 0.92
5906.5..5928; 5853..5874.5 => 1.02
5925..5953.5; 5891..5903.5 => 1.08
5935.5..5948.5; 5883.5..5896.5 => 1.10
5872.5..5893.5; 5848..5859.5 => 1.01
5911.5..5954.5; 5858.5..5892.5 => 1.01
